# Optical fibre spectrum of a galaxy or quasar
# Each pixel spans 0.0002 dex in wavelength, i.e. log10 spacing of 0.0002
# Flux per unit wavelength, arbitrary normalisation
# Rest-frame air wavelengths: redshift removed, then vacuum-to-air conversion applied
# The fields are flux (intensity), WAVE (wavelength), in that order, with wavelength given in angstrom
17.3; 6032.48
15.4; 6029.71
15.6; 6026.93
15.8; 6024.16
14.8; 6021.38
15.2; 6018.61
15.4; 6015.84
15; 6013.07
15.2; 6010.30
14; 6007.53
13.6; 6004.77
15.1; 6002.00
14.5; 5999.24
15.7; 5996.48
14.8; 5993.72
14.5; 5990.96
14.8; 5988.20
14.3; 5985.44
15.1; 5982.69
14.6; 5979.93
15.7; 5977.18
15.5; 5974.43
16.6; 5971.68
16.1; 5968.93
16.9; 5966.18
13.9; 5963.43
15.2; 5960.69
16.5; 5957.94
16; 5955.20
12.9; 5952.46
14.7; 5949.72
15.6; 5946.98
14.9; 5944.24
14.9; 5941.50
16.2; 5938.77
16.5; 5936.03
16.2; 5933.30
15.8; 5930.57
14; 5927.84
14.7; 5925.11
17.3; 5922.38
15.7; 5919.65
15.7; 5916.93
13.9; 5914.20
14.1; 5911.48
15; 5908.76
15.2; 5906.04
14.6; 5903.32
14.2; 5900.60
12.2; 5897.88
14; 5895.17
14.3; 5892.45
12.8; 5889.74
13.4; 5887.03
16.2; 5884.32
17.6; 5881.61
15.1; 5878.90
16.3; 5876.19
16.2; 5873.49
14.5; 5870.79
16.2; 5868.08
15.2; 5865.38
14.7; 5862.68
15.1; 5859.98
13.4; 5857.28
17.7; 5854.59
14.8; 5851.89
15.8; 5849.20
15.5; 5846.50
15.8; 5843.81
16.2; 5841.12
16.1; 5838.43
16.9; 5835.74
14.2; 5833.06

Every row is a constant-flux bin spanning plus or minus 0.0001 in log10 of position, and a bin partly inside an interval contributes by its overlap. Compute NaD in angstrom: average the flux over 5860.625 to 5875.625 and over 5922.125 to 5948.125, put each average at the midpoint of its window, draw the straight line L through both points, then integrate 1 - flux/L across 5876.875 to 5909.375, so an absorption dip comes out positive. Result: 1.8 angstrom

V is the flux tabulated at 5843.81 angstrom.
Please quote 15.8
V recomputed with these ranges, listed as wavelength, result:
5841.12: 16.2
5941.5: 14.9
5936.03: 16.5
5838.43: 16.1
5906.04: 15.2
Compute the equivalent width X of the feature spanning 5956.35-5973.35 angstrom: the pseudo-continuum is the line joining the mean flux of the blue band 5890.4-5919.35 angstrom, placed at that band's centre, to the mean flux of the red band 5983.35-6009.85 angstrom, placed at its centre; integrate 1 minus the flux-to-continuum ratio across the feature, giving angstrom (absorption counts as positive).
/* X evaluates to -1.6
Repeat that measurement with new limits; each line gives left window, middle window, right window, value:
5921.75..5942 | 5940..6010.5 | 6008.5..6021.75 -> 1.47 angstrom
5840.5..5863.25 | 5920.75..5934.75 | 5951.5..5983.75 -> -0.14 angstrom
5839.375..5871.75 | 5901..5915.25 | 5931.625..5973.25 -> 0.86 angstrom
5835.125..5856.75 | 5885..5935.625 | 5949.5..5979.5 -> 3.27 angstrom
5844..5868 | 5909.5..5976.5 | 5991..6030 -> -1.19 angstrom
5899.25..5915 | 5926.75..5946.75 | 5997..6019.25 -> -1.27 angstrom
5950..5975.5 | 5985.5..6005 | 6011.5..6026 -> 0.75 angstrom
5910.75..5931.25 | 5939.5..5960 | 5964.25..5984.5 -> 0.45 angstrom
